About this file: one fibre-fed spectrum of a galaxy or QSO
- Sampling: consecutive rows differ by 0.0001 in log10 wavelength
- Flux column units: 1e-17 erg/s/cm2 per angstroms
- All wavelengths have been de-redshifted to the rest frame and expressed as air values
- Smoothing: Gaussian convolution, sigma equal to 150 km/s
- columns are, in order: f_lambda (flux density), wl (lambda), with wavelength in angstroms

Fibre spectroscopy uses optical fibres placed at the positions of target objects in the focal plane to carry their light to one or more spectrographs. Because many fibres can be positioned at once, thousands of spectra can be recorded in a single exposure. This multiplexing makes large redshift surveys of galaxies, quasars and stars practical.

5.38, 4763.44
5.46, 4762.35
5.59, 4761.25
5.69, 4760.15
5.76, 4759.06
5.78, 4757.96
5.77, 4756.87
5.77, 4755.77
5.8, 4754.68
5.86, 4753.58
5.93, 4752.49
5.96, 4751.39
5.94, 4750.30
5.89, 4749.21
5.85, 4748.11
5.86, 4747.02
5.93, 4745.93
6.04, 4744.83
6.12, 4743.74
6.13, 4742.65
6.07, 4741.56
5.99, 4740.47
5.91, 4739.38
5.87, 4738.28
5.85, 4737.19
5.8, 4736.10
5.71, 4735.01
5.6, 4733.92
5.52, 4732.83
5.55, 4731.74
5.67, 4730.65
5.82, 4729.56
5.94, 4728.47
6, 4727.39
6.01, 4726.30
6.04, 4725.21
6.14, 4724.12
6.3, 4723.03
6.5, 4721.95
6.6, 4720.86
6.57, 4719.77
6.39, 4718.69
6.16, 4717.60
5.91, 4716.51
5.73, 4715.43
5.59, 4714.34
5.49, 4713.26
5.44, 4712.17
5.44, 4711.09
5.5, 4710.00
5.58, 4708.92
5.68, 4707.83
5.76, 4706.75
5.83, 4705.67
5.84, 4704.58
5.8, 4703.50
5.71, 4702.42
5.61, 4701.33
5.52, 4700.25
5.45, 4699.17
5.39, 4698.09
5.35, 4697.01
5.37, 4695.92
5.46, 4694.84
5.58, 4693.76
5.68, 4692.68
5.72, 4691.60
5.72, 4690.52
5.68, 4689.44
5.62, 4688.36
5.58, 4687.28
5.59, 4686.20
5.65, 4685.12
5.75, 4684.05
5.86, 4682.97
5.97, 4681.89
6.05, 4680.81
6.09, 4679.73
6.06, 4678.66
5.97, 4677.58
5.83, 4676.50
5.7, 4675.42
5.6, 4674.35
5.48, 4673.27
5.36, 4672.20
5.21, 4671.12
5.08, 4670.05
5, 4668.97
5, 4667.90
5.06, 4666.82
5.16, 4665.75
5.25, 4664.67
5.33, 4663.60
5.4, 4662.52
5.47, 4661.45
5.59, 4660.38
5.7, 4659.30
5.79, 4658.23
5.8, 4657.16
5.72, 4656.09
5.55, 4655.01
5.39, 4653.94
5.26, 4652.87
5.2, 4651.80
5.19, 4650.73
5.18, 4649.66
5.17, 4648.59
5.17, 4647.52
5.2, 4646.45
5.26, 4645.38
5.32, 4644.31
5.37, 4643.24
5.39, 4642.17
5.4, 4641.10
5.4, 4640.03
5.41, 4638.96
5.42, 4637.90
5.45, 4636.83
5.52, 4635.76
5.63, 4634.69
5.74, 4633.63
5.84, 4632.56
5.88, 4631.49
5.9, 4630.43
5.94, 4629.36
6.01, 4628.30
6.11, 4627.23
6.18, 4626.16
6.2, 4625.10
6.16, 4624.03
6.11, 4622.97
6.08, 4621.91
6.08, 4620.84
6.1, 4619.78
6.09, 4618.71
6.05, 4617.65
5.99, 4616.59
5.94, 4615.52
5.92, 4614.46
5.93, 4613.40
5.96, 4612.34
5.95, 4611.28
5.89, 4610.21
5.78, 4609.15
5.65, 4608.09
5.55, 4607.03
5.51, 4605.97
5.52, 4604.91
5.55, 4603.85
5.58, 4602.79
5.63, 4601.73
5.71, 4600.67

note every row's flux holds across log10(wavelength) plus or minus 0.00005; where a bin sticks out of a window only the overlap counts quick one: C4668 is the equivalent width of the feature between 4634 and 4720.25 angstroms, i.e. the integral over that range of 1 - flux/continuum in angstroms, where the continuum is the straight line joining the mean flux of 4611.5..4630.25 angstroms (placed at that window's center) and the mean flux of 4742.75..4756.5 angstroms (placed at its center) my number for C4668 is 6.2 angstroms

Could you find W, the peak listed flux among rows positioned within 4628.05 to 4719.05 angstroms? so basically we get 6.39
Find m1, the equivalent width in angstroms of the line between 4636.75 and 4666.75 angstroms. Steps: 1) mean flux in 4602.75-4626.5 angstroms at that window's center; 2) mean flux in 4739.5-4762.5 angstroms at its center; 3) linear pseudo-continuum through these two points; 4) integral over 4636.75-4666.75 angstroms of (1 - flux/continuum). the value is 2.6 angstroms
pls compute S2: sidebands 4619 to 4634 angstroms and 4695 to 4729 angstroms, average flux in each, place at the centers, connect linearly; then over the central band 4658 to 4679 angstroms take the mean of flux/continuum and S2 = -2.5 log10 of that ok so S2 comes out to 0.09 mag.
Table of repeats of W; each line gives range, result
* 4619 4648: 6.2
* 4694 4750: 6.6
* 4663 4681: 6.09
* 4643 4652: 5.37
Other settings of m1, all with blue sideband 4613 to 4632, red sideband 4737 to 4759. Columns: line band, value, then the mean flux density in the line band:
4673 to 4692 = 0.64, 5.78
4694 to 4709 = 0.91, 5.59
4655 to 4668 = 1.17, 5.45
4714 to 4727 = -0.50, 6.17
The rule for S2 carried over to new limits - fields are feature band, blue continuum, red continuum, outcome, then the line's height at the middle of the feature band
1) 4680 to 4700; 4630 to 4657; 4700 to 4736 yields 0.01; 5.7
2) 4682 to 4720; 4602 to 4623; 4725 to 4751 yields 0.04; 5.87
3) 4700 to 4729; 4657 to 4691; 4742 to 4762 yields -0.03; 5.73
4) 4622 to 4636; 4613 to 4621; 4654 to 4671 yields -0.02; 5.85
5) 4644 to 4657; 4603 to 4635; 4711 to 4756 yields 0.12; 5.91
